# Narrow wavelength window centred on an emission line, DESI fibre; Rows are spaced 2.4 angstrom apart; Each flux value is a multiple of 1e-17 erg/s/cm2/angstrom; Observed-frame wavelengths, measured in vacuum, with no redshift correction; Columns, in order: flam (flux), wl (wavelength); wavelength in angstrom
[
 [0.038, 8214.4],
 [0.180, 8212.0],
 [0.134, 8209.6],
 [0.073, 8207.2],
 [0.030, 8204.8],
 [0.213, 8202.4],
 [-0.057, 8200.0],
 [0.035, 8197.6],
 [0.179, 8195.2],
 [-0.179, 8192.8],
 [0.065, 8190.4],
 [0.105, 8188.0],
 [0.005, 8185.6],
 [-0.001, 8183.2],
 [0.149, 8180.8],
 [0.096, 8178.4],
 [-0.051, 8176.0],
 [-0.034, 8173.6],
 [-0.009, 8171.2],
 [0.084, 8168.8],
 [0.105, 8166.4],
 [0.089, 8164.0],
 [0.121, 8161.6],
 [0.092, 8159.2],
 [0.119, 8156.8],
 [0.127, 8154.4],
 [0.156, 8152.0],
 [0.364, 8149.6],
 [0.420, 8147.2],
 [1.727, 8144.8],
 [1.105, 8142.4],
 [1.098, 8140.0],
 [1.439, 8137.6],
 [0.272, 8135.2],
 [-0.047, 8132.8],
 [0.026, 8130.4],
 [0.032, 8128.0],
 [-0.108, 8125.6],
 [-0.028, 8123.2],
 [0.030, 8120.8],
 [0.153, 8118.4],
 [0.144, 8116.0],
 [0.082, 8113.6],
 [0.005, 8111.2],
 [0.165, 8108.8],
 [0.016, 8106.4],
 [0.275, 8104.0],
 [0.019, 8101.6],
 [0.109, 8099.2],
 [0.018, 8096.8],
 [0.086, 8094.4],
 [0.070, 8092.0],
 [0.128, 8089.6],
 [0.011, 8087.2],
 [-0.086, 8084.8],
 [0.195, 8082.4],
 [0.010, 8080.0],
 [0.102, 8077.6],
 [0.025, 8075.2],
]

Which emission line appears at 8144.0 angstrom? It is [O II]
